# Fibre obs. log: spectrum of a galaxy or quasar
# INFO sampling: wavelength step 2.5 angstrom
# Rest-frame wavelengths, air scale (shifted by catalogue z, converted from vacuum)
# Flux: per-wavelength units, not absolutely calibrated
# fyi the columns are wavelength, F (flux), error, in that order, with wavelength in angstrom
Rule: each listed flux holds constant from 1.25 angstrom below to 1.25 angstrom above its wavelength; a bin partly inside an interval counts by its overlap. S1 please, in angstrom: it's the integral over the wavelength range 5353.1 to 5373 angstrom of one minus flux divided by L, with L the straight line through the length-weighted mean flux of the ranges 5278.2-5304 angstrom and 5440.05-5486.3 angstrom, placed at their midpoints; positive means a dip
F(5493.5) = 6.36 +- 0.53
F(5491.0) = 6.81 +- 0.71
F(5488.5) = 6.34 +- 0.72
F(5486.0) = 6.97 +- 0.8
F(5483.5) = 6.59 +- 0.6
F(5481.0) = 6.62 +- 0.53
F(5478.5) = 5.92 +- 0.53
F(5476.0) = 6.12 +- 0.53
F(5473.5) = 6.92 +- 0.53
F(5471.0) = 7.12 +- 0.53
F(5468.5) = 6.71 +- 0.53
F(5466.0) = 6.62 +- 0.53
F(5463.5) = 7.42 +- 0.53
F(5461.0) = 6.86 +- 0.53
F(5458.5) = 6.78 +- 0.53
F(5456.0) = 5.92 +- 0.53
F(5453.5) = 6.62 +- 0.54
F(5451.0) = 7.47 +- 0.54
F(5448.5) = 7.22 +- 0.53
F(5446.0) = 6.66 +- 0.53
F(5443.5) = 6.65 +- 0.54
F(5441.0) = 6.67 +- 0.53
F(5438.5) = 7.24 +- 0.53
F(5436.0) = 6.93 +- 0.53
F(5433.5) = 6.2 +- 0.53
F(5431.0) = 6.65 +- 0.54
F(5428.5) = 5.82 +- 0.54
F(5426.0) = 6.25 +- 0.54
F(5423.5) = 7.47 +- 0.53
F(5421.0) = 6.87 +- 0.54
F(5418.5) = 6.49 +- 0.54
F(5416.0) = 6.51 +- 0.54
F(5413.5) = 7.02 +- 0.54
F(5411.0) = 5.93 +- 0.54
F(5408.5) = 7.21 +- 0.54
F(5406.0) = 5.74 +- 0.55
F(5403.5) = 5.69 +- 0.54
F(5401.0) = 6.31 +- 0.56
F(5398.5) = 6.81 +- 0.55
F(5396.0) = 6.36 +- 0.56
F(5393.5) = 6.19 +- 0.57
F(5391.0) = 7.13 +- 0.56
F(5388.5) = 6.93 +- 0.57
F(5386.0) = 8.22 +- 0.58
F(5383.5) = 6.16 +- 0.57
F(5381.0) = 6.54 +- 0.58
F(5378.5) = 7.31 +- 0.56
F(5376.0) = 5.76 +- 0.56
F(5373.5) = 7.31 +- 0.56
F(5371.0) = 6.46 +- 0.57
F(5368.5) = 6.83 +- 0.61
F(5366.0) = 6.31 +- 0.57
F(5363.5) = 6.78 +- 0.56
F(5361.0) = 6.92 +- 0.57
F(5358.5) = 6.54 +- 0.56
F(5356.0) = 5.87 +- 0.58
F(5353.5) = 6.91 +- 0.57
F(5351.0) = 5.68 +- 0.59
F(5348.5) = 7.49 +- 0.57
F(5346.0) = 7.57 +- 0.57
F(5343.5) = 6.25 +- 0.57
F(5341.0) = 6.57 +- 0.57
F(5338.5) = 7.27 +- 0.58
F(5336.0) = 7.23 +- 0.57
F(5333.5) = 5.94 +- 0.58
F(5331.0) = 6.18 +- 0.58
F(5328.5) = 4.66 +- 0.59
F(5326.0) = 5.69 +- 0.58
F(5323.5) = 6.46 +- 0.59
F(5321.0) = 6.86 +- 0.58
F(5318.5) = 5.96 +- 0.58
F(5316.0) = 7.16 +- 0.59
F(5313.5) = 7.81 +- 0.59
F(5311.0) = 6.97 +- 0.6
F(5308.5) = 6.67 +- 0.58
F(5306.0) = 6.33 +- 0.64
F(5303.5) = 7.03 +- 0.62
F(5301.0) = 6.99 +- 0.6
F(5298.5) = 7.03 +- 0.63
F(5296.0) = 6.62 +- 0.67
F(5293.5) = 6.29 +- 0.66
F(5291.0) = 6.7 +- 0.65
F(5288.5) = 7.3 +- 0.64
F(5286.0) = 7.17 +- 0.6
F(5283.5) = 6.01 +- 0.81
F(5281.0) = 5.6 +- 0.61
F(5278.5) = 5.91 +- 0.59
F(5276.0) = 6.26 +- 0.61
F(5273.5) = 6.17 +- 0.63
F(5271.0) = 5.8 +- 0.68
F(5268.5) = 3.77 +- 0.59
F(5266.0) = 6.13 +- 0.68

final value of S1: 0.2 angstrom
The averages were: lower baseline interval 6.62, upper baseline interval 6.72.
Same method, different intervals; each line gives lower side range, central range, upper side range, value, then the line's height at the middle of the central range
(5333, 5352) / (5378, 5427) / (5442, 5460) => 0.9 angstrom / 6.78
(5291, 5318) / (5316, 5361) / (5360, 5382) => 2.1 angstrom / 6.77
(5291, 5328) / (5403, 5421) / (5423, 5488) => 0.7 angstrom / 6.69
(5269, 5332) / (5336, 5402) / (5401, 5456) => -2.0 angstrom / 6.53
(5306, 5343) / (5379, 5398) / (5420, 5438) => -0.7 angstrom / 6.58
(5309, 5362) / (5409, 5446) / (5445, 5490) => 0.2 angstrom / 6.67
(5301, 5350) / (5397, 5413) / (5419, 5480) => 0.9 angstrom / 6.69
